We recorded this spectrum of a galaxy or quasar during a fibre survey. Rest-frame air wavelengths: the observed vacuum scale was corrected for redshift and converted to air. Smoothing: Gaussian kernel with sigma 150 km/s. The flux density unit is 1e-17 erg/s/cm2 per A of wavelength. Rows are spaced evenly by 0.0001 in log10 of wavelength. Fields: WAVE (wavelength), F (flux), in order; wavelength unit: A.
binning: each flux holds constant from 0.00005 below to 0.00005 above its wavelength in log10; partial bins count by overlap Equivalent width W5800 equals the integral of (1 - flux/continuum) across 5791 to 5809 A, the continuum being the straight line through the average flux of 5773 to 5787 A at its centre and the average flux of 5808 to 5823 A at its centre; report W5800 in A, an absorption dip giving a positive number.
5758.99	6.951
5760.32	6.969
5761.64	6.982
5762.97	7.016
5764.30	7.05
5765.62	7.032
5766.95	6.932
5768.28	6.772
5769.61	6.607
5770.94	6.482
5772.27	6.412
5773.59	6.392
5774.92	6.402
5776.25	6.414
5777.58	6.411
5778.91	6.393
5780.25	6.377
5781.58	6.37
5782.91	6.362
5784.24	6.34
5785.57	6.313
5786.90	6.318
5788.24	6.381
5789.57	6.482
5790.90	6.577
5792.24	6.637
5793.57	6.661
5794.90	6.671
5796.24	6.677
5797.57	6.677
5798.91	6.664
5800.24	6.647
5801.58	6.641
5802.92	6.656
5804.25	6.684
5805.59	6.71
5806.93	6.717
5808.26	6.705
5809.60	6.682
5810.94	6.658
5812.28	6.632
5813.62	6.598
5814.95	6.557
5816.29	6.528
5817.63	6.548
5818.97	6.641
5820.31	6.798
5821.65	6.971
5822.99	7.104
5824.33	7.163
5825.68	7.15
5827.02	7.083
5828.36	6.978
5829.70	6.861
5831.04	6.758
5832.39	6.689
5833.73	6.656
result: -0.3 A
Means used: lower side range 6.37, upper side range 6.68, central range 6.67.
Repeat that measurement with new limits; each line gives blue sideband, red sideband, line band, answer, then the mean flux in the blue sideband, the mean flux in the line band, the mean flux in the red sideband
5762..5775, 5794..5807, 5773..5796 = 0.9 A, 6.73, 6.44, 6.67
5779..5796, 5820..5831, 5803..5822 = 0.4 A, 6.46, 6.67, 7.01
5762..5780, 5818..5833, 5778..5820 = 1.3 A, 6.64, 6.57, 6.92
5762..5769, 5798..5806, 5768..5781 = 0.8 A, 6.95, 6.46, 6.66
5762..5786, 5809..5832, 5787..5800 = 0.1 A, 6.57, 6.59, 6.8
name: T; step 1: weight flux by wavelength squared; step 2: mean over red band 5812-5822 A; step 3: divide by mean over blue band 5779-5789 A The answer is 1.06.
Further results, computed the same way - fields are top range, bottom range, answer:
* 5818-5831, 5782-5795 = 1.09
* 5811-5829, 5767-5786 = 1.07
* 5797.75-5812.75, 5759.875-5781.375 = 1.01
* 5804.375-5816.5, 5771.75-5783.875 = 1.05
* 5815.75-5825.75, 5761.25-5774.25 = 1.03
